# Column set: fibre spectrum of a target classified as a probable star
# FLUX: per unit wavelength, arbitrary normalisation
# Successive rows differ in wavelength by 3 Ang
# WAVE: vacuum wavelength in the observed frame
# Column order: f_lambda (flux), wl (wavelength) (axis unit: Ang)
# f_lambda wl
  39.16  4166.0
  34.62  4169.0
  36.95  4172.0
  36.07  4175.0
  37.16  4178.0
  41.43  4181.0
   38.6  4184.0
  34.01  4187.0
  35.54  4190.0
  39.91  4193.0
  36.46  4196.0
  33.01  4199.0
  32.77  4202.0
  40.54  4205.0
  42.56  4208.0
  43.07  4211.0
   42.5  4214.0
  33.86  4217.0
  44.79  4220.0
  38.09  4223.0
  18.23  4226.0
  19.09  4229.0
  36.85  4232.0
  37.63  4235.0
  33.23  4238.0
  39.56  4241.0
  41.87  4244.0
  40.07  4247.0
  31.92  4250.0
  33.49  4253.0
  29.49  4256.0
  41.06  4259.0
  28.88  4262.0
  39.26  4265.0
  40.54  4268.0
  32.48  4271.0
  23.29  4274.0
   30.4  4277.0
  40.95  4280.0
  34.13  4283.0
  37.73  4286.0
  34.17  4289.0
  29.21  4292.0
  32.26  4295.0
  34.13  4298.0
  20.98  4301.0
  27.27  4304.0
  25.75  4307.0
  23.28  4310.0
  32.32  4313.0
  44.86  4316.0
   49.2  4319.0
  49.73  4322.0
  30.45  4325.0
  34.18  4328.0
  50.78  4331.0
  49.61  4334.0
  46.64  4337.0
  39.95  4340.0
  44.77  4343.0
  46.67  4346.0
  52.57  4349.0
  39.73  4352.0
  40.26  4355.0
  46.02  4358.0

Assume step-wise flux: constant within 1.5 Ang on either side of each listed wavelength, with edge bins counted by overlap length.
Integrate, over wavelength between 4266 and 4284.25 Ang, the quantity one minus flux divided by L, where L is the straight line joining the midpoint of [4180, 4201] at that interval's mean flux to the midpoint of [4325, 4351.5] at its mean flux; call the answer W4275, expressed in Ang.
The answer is 3.3 Ang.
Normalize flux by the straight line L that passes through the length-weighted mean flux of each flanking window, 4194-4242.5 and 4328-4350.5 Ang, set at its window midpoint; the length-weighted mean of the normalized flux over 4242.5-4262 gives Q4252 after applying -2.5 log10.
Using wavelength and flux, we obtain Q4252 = 0.09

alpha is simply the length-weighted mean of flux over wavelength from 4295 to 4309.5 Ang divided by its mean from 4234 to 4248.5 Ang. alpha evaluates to 0.71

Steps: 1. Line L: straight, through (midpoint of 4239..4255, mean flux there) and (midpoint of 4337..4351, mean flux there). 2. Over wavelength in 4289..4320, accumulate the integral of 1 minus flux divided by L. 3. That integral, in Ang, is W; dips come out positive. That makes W 7.73 Ang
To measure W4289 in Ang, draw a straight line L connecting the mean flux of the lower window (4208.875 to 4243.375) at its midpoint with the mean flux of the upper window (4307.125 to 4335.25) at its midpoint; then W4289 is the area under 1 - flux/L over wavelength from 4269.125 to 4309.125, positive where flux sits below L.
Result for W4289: 7.6 Ang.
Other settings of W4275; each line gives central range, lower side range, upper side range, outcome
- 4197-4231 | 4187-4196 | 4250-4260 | 0.5 Ang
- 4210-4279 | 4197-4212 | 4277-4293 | 3.5 Ang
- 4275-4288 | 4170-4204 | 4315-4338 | 2.1 Ang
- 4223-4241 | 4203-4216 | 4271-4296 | 3.8 Ang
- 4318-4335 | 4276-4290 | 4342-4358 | -0.8 Ang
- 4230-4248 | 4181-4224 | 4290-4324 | -0.5 Ang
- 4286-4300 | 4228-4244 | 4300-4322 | 0.4 Ang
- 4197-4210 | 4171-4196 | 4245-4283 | -0.3 Ang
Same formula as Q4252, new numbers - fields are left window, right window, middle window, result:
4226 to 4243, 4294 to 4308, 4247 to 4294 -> -0.138 mag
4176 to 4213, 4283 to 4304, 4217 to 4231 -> 0.174 mag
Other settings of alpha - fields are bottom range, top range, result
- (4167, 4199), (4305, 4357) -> 1.11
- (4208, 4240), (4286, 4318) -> 0.88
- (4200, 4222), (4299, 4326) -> 0.85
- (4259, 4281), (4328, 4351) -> 1.36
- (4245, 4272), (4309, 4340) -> 1.17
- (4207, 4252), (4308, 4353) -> 1.17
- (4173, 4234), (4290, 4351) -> 1.05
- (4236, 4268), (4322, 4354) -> 1.21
